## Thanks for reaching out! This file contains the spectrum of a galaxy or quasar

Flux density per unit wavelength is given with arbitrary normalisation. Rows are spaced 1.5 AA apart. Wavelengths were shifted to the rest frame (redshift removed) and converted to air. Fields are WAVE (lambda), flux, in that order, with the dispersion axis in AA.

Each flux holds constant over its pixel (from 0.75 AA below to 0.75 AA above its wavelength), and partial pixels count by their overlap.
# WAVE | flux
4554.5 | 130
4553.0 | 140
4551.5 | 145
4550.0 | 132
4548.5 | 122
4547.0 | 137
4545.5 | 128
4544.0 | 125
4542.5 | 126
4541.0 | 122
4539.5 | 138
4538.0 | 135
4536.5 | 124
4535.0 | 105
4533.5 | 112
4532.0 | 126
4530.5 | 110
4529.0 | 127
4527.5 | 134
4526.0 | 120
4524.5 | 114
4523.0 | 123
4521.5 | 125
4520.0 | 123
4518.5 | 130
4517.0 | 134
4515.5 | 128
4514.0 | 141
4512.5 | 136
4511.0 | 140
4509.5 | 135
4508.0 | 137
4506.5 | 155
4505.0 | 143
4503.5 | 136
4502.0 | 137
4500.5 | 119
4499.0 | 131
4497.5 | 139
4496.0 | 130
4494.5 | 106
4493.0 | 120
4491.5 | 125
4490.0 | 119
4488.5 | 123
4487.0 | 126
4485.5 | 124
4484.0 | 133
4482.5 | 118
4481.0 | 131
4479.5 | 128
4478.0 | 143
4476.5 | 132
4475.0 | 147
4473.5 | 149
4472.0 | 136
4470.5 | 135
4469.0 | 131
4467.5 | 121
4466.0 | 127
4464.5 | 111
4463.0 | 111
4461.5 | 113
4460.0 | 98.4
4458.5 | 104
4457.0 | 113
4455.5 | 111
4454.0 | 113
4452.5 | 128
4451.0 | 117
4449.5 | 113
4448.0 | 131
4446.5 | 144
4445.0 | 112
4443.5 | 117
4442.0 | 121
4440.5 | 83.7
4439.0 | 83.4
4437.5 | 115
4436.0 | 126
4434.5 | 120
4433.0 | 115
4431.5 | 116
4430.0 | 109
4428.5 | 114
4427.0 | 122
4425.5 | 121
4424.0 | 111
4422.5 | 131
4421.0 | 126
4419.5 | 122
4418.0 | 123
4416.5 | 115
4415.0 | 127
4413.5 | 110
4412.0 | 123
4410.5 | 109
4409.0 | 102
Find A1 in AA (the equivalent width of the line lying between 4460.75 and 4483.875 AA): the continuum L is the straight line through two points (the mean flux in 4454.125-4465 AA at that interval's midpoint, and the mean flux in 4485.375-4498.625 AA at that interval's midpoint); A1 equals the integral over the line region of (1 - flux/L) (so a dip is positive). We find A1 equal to -2.8 AA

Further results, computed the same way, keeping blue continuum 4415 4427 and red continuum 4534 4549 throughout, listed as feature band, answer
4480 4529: -1.8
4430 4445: 1.4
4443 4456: 0.2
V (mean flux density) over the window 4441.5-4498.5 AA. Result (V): 124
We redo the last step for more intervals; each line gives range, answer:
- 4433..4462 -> 114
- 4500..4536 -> 129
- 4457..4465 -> 108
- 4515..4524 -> 127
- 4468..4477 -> 138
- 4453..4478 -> 123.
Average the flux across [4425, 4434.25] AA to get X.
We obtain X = 116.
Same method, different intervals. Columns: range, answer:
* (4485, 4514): 131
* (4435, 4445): 108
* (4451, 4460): 113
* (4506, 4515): 140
